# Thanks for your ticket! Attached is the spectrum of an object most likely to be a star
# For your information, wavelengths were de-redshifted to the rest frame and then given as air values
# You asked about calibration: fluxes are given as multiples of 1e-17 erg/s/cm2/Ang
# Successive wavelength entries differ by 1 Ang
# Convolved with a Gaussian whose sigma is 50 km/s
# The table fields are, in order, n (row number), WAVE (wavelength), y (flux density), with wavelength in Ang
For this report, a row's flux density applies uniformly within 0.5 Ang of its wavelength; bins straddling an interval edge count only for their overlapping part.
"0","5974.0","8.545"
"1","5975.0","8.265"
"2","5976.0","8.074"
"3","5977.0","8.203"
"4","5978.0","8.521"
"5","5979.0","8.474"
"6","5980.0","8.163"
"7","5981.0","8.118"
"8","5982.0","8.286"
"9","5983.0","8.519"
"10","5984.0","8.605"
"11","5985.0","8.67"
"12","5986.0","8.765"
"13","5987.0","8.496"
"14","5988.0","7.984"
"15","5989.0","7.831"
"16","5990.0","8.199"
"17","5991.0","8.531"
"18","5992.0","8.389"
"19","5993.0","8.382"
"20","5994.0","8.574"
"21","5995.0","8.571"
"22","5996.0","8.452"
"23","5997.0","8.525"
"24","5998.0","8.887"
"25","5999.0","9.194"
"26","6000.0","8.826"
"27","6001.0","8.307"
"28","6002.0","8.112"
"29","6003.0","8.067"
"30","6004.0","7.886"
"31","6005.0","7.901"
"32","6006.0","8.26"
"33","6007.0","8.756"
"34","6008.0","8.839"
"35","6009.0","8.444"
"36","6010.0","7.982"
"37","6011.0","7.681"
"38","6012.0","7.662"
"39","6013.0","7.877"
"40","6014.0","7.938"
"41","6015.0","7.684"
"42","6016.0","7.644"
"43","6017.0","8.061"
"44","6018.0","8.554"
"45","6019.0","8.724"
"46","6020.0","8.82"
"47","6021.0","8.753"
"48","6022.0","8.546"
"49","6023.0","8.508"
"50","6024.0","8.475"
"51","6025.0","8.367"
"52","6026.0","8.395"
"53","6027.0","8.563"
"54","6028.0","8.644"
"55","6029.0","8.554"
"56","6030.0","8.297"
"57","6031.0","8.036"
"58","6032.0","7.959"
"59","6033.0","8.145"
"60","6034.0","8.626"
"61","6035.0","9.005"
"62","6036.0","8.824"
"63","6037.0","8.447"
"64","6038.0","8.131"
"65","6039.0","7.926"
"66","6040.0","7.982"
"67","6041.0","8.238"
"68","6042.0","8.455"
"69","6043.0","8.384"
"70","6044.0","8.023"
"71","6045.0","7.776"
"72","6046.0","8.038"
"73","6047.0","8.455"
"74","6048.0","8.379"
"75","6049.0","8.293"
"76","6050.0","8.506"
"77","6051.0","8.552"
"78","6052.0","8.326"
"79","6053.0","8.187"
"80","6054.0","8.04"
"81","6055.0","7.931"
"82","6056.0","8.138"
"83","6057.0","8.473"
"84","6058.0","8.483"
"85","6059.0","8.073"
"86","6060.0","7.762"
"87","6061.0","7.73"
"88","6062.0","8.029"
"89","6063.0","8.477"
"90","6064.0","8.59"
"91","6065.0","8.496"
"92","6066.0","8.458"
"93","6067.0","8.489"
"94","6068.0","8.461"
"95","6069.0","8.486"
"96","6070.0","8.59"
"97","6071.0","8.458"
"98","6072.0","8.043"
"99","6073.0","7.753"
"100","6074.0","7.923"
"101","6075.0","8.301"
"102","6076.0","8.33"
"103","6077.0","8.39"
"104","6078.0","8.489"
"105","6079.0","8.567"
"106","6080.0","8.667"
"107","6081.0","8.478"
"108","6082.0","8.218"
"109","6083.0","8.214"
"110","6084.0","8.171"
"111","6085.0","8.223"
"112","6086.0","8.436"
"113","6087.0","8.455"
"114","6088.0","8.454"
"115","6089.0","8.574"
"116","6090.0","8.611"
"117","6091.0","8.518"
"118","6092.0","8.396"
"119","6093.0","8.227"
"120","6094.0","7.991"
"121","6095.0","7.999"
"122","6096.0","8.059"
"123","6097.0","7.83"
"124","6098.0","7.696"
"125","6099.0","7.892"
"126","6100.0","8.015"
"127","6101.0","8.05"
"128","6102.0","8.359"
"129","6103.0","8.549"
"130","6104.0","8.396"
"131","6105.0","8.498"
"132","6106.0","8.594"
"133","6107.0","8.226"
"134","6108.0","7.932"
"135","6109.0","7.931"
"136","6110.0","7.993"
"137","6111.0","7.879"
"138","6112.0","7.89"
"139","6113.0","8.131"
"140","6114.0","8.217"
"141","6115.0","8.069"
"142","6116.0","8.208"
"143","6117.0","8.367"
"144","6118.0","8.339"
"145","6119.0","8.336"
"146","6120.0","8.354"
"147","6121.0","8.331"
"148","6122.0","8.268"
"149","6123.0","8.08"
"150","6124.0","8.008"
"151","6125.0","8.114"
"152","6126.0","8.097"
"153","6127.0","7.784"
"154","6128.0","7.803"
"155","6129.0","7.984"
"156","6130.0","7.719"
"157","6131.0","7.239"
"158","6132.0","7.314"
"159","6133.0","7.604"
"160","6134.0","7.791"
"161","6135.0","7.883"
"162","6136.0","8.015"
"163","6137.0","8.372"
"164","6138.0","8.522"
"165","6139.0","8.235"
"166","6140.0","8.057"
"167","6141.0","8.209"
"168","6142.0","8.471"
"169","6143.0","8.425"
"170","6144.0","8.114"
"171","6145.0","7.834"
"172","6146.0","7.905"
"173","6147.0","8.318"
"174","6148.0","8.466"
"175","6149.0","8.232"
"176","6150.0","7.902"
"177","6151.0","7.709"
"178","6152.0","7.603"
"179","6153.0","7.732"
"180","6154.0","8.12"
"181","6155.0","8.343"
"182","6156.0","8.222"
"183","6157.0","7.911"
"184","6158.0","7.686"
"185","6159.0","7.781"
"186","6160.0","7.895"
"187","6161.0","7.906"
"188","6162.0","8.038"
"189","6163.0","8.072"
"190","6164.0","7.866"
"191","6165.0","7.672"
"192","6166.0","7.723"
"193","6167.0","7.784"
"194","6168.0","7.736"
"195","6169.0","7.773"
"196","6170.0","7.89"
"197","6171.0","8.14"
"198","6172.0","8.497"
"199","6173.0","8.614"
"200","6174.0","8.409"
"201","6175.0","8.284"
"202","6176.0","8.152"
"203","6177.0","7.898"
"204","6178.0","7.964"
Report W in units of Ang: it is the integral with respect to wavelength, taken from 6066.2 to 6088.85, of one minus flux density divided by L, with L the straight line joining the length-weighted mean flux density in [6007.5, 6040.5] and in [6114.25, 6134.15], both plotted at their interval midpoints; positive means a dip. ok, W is -0.6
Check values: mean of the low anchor 8.31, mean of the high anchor 8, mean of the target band 8.35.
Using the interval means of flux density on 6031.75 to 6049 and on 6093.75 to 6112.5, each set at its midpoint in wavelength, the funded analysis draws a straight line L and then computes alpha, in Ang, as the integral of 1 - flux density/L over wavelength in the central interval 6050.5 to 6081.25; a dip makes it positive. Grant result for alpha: -0.3 Ang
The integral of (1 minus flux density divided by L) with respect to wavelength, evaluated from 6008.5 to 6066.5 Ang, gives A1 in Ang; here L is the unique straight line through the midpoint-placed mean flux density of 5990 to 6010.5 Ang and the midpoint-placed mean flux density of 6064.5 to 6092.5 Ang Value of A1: 1.0 Ang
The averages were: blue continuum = 8.44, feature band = 8.27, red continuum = 8.38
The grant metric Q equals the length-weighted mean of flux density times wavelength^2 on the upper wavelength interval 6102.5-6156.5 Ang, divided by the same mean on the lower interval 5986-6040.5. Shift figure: 1.01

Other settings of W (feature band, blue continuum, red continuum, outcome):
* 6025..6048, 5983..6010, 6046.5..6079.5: 0.1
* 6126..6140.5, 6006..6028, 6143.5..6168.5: 0.2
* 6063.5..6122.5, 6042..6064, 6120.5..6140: -1.4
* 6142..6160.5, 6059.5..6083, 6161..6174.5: 0.1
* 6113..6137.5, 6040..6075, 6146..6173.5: 0.2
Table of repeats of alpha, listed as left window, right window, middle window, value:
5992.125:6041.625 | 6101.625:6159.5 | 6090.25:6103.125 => 0.1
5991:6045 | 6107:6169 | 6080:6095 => -0.4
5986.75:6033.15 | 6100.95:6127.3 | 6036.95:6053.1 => 0.1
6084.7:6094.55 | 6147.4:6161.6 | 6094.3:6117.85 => 0.5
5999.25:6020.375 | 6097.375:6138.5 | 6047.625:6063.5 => -0.1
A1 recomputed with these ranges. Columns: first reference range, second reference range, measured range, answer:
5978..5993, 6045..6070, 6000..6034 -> 0.2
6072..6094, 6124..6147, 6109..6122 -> -0.1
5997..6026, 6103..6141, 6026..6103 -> -0.7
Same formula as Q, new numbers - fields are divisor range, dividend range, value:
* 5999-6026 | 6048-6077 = 1.02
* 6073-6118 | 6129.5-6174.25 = 0.99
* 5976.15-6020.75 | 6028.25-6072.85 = 1.01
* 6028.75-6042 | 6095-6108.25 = 1.00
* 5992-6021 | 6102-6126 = 1.02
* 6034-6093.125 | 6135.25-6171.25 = 0.99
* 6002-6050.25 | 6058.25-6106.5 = 1.02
